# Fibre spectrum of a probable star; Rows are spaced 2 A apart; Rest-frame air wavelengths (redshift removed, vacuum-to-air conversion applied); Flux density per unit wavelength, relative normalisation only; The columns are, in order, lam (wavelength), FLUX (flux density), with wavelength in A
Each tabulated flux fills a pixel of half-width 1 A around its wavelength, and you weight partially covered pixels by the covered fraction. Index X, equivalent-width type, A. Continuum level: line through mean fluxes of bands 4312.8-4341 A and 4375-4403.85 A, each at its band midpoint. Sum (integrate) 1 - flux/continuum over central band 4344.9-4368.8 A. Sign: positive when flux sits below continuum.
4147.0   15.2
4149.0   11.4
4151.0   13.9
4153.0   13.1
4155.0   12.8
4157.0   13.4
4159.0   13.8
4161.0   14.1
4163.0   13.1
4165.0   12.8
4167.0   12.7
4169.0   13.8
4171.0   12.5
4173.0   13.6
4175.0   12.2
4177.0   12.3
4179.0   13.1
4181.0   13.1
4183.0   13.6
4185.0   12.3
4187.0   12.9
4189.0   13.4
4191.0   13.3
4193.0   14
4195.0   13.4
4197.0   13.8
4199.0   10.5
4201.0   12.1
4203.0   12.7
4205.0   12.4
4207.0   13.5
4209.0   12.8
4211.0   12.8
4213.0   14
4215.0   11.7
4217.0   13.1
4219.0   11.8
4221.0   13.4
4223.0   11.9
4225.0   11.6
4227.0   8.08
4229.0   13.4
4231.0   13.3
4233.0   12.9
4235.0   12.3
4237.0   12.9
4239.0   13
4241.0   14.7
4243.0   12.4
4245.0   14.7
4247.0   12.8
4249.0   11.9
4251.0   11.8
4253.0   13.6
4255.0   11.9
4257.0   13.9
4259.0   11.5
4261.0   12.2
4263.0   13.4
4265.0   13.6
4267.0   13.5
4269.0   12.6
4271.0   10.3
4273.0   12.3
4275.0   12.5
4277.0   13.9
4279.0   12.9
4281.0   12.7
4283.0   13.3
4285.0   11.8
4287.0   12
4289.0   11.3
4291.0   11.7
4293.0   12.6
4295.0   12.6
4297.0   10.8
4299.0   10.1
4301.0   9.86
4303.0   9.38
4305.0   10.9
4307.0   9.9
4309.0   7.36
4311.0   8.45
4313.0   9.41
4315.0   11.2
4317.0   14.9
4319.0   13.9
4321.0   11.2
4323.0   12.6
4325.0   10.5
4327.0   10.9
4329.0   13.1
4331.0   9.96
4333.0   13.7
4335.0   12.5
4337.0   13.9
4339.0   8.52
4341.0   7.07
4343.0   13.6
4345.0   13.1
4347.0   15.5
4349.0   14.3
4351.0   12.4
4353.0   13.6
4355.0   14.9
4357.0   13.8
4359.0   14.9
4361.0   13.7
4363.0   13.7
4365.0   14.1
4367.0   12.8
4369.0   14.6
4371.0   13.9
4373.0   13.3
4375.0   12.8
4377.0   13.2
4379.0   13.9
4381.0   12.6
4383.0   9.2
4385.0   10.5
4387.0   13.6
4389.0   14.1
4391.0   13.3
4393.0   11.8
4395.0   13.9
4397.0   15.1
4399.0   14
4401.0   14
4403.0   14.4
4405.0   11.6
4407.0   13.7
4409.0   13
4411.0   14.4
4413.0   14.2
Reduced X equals -3.0 A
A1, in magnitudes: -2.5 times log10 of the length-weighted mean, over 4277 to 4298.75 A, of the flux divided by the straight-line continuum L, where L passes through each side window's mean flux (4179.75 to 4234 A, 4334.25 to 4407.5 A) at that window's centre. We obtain 0.06 mag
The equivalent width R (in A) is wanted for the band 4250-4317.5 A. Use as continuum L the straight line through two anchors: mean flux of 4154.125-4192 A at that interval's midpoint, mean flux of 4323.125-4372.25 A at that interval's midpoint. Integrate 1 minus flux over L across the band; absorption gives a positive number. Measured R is 6.3 A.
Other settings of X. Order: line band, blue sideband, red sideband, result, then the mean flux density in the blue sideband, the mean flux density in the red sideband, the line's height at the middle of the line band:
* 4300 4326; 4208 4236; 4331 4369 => 4.3 A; 12.4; 13.1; 12.9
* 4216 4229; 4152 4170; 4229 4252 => 1.3 A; 13.3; 13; 13.1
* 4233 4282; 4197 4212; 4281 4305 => -3.9 A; 12.5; 11.4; 11.9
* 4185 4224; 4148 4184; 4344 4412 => 1.0 A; 13.1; 13.5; 13.1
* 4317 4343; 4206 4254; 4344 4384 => 3.1 A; 12.7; 13.5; 13.3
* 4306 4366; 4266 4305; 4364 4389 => 1.2 A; 11.9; 12.9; 12.5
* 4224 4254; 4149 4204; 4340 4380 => 1.2 A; 13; 13.5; 13.2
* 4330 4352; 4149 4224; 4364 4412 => 1.6 A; 12.9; 13.2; 13.2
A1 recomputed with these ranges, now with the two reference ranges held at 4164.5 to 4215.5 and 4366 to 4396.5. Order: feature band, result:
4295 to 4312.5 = 0.30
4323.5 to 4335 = 0.10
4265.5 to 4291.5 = 0.04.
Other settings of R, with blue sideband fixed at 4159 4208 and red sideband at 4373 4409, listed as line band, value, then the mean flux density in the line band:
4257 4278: 0.6 A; 12.6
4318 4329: 0.9 A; 11.9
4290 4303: 1.9 A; 11.1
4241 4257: 0.1 A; 12.9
